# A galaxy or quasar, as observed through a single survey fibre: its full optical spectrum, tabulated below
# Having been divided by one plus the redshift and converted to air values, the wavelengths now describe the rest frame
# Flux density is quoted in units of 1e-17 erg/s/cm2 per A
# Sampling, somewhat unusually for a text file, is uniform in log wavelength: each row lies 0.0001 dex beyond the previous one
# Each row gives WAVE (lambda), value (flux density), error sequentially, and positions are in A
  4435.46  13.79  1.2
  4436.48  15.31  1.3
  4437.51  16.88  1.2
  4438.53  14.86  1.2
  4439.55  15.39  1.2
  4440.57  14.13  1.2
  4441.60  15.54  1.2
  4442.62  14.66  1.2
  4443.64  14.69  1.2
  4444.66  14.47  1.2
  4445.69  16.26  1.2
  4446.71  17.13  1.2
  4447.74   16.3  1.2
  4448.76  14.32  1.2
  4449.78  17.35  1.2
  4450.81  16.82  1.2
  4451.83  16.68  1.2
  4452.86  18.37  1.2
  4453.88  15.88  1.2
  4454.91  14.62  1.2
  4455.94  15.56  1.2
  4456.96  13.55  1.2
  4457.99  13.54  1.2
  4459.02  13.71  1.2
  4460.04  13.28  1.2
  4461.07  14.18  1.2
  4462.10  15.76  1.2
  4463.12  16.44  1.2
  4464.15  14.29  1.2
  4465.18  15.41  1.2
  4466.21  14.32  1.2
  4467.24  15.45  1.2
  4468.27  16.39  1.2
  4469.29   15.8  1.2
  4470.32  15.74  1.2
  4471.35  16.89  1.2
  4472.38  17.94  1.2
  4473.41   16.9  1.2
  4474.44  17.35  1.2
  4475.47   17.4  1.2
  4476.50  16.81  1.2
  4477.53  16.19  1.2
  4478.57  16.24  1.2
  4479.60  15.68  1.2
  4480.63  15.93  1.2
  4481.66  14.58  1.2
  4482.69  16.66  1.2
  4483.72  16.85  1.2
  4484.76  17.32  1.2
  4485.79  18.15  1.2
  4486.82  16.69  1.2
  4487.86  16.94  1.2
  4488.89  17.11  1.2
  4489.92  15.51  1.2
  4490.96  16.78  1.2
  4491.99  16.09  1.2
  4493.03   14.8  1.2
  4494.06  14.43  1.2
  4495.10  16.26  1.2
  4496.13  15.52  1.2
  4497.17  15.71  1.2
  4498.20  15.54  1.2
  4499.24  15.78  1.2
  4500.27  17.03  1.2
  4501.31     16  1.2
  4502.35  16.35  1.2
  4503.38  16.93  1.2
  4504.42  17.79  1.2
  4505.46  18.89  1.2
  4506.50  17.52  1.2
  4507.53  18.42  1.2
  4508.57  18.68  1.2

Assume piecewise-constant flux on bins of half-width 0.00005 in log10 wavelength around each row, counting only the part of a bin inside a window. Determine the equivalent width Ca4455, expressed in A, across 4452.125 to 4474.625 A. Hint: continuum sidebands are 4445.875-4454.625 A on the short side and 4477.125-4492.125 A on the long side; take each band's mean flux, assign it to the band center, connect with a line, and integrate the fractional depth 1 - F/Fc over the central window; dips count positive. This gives 1.4 A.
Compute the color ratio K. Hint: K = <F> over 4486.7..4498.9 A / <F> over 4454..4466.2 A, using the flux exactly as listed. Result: 1.09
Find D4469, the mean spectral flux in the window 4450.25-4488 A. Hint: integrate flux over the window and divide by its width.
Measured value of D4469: 15.9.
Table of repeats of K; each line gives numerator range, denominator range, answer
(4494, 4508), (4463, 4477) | 1.03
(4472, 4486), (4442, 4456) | 1.05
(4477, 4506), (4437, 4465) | 1.06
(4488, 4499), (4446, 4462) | 1.02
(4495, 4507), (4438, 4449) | 1.09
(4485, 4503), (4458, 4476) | 1.03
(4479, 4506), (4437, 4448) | 1.06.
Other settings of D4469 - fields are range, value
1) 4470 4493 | 16.6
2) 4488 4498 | 15.8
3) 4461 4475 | 16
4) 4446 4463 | 15.5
